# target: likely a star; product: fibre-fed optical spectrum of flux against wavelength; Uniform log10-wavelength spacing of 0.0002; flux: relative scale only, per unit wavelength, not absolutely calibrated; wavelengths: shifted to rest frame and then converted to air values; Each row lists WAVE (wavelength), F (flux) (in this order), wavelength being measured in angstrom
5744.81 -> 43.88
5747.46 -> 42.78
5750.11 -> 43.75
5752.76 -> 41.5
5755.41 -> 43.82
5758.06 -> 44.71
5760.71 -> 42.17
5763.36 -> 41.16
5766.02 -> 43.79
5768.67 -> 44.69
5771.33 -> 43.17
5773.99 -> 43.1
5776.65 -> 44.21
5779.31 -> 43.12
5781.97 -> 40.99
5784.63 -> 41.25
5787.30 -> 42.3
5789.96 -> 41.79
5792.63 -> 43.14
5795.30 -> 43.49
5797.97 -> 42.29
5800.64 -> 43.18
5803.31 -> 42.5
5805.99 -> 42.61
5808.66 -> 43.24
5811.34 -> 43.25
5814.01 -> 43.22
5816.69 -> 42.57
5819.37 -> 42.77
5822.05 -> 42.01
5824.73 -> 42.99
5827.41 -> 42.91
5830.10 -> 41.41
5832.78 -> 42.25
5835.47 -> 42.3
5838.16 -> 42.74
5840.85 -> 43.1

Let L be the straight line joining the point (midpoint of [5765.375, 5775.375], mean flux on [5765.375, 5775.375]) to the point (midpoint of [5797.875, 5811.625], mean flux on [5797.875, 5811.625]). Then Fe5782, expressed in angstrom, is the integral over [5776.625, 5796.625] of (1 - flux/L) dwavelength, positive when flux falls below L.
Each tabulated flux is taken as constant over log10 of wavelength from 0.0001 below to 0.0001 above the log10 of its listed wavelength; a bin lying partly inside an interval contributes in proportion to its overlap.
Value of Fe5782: 0.4 angstrom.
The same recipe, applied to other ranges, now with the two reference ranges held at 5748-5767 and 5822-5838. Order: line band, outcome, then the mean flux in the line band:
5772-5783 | 0.0 angstrom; 42.9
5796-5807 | 0.0 angstrom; 42.7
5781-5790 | 0.2 angstrom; 41.6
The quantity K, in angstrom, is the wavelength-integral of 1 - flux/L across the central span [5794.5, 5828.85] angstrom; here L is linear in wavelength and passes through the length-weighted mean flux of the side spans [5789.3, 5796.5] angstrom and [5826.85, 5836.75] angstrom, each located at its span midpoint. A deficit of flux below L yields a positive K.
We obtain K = -0.3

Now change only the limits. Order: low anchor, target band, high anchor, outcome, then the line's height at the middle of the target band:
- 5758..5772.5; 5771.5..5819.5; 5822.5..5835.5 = 0.06 angstrom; 42.8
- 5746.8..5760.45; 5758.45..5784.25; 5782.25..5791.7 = -0.29 angstrom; 42.5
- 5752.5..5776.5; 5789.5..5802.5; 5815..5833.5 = 0.00 angstrom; 42.8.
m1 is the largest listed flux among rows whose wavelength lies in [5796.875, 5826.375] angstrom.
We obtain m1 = 43.25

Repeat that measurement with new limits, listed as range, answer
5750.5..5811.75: 44.71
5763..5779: 44.69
